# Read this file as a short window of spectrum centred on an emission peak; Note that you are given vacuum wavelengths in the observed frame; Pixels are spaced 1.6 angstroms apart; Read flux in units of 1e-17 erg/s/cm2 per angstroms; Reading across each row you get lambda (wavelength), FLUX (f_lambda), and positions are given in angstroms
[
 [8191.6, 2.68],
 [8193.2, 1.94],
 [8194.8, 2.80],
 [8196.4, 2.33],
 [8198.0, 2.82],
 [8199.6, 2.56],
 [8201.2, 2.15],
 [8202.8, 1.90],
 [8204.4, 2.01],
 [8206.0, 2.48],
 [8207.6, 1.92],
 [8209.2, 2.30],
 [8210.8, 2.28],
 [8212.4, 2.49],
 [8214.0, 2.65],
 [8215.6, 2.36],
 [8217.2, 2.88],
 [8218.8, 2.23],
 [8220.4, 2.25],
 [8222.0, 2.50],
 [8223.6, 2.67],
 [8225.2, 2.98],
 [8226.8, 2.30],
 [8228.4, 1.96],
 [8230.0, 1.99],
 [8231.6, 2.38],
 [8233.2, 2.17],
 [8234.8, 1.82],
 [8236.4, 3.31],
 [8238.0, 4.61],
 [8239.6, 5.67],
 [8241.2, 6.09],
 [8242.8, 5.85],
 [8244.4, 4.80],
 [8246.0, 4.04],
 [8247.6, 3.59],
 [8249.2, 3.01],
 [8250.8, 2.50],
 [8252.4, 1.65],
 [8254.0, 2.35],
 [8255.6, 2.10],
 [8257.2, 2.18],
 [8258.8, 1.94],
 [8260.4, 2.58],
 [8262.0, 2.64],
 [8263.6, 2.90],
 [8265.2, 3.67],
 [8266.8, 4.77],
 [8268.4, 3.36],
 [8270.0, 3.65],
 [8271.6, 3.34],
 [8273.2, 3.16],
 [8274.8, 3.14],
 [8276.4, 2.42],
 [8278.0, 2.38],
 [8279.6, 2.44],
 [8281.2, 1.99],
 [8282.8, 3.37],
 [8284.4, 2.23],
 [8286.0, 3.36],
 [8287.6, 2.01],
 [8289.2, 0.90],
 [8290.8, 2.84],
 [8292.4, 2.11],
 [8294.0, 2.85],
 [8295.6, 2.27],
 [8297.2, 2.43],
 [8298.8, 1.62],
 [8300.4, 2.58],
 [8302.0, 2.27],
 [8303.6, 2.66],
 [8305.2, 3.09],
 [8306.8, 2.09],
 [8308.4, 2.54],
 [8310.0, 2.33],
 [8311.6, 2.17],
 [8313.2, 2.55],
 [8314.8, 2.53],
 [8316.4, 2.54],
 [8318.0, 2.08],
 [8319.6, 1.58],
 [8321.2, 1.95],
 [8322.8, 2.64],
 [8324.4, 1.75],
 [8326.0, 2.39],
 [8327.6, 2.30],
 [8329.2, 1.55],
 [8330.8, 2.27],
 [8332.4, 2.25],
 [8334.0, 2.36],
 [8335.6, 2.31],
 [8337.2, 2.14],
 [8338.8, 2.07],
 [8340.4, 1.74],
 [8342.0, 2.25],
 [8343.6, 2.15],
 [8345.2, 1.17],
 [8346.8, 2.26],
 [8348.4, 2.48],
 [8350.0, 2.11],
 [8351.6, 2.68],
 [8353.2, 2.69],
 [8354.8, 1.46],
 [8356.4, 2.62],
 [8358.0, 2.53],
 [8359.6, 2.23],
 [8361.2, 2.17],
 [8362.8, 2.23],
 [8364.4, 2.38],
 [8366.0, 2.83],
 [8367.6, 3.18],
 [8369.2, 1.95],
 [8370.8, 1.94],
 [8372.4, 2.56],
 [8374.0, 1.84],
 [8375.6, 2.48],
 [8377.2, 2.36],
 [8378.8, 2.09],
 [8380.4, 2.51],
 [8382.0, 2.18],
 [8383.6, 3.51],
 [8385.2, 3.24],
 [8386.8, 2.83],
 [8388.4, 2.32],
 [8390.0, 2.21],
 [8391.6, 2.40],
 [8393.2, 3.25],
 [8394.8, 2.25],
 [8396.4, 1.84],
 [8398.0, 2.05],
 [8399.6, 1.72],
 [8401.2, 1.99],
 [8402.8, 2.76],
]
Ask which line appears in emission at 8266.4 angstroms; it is [N II] 6583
